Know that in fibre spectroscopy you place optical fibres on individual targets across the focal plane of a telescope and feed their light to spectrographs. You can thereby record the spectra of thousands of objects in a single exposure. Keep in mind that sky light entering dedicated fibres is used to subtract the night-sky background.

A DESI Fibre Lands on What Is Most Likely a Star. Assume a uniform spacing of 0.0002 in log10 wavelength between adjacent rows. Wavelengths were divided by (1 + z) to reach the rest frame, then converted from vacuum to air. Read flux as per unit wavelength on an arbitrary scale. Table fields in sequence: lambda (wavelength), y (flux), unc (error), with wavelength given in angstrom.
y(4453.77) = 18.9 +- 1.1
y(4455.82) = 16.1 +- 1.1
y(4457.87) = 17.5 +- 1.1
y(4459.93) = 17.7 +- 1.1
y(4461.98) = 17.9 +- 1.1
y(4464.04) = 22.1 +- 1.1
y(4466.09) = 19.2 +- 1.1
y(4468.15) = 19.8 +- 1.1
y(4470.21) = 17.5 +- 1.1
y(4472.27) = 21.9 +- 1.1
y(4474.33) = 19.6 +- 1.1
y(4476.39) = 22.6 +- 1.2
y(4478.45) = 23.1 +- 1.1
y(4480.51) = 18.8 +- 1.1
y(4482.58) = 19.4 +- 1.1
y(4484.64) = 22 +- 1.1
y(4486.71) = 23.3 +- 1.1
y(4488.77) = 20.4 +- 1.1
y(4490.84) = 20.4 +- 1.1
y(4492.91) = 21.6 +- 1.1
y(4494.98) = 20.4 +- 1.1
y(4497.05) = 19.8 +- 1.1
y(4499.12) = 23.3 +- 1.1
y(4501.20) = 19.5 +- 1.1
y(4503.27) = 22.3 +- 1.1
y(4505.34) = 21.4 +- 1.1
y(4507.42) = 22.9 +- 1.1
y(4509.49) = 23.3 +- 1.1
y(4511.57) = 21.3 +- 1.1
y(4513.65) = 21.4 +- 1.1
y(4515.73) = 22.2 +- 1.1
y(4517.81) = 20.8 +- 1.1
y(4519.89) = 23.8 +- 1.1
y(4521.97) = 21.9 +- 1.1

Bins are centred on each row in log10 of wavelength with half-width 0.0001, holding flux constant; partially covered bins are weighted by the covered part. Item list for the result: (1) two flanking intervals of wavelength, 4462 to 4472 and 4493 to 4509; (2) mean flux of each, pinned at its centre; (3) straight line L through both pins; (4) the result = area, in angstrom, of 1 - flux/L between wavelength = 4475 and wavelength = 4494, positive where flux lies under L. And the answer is -0.6 angstrom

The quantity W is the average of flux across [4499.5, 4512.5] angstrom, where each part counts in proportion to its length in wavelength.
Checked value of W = 21.9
